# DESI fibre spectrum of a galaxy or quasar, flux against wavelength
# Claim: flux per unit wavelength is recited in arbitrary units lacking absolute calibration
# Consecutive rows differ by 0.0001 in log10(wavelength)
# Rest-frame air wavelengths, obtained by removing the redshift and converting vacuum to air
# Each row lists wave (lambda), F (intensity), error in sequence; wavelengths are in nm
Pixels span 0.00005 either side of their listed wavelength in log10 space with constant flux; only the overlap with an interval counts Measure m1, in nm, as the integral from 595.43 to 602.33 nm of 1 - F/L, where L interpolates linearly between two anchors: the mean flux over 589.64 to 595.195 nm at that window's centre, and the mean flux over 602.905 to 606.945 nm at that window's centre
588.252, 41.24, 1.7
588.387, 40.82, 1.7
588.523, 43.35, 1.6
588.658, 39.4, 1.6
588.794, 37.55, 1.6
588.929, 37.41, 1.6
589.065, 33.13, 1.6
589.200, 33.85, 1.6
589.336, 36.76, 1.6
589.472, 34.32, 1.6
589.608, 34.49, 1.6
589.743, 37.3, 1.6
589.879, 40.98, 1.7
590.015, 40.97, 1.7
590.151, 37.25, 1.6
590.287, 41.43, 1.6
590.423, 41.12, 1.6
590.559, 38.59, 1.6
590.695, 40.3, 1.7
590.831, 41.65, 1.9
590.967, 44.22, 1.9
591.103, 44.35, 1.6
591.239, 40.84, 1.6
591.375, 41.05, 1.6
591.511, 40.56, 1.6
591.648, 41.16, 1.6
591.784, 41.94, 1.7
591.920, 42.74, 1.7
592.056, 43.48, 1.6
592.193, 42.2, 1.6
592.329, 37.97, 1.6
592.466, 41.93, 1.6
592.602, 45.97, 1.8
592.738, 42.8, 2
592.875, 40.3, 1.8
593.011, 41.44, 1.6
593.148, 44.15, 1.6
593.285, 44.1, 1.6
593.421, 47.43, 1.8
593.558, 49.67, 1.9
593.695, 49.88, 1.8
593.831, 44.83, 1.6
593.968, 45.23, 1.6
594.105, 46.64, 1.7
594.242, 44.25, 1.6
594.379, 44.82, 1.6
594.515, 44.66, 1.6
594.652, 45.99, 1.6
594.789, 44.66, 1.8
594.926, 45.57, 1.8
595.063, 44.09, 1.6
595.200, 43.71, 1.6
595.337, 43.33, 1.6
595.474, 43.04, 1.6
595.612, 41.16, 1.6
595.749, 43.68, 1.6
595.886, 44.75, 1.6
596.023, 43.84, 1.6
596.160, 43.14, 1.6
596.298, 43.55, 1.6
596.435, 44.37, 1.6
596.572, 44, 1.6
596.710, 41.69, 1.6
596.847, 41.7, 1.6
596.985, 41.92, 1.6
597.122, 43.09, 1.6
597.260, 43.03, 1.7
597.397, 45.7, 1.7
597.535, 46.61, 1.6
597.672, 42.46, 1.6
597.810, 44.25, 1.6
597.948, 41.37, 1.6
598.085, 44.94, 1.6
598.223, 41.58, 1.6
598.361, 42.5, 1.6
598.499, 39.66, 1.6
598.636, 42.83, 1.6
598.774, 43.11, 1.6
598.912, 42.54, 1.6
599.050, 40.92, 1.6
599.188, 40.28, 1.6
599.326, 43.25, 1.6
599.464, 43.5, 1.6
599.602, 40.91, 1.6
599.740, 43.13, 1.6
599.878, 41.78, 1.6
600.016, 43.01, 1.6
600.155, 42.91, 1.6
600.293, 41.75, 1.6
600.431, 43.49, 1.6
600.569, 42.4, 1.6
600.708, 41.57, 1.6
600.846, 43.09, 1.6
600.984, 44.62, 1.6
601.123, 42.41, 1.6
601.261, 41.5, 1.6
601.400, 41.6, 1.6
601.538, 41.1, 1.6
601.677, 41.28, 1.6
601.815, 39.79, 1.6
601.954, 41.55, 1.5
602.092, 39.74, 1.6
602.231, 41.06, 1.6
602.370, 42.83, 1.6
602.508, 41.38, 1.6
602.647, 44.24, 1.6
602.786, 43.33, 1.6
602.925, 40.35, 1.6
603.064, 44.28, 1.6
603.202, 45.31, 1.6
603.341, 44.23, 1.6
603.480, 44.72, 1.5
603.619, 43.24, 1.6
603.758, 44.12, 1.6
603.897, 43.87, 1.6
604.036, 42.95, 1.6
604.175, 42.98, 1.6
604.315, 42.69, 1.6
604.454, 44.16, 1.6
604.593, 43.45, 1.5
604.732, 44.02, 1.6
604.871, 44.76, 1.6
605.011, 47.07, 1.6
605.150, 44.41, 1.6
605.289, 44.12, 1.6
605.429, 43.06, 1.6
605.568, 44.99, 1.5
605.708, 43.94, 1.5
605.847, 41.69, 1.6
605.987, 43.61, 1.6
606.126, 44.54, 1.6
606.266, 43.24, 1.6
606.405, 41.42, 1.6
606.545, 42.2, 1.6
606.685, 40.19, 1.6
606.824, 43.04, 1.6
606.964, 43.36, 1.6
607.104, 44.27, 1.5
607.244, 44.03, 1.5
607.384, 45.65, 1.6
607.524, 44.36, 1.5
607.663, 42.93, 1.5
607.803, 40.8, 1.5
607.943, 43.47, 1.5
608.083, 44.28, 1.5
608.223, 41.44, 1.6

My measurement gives 0.115 nm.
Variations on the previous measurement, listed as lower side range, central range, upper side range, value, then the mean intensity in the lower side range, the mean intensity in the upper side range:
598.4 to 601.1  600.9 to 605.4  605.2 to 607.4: -0.02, 42.4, 43.3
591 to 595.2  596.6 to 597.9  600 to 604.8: 0.00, 43.8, 42.7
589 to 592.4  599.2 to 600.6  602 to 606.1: -0.01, 39.7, 43.5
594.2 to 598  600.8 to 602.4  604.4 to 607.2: 0.07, 43.7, 43.6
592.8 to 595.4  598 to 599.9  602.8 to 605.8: 0.10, 45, 43.9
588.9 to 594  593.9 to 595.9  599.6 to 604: -0.13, 41.3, 42.6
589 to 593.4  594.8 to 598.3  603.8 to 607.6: -0.15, 40.5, 43.6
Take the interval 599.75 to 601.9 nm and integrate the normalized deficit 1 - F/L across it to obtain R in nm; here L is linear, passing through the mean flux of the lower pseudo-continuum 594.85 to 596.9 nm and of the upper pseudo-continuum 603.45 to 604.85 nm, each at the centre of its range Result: 0.07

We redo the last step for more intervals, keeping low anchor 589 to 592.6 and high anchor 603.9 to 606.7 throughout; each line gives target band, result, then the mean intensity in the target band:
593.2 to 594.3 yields -0.16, 46.5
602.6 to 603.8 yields -0.02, 43.7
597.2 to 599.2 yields -0.05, 42.9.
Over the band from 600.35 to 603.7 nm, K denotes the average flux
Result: 42.5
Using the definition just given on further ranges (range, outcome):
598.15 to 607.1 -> 42.8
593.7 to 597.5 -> 44.1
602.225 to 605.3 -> 43.7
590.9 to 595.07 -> 43.8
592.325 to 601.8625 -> 43.3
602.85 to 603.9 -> 43.8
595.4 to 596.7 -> 43.4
